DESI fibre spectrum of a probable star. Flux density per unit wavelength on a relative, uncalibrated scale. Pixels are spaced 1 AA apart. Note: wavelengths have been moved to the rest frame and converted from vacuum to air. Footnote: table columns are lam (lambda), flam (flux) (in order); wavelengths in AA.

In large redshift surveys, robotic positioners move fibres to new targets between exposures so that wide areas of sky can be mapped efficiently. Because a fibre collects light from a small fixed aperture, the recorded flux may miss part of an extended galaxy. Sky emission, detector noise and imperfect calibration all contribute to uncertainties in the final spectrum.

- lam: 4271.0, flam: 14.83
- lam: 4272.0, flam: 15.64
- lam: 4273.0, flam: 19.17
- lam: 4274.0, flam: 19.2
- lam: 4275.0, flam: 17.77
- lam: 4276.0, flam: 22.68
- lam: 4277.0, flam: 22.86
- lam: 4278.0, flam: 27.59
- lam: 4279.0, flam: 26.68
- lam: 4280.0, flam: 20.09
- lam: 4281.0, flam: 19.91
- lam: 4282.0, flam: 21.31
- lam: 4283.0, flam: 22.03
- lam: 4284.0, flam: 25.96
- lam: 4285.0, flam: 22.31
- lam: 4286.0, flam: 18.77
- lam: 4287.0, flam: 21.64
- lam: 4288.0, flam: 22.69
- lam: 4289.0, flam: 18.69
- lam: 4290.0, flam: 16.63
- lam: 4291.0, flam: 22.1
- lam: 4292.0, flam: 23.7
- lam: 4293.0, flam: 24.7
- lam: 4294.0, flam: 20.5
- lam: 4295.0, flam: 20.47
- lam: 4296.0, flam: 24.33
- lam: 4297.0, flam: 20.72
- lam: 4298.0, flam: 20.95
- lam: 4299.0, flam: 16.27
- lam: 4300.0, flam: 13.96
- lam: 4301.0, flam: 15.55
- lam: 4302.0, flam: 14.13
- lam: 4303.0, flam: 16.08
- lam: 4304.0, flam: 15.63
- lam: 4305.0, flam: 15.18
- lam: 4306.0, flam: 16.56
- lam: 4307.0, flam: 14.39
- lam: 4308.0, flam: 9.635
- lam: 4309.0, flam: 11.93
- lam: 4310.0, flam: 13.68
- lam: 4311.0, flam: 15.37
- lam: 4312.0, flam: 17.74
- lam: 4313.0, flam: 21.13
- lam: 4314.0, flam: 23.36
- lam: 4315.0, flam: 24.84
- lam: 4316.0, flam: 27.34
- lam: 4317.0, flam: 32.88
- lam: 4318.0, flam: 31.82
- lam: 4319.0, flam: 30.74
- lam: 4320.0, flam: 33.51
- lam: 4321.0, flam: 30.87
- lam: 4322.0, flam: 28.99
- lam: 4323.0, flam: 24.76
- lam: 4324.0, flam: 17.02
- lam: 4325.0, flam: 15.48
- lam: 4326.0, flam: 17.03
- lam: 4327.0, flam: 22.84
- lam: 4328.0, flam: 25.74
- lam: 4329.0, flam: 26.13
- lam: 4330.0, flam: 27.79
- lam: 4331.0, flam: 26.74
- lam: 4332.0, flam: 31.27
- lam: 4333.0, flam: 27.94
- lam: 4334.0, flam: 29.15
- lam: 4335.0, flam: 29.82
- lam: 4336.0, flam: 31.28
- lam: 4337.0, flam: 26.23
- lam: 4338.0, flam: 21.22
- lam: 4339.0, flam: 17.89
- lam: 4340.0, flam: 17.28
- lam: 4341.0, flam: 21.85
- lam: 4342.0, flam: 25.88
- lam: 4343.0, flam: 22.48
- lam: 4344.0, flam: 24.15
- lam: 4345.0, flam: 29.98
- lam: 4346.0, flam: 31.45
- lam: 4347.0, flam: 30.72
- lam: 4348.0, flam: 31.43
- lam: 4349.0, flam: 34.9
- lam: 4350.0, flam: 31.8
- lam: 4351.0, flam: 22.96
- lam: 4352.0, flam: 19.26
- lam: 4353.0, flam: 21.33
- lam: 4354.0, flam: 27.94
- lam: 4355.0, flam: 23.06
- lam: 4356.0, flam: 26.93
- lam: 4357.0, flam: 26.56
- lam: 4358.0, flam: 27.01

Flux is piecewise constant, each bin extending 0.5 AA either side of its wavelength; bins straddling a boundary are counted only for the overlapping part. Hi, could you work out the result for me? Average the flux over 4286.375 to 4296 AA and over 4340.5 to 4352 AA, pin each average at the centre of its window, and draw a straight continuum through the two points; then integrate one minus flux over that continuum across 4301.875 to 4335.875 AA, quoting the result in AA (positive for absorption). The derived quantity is 2.63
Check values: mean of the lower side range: 21.4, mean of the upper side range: 27.6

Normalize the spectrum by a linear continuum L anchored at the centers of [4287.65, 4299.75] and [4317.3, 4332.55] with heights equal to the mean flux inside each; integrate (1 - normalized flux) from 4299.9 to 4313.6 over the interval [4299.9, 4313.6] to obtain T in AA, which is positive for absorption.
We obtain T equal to 4.7 AA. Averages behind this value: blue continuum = 20.8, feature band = 15.2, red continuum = 26.1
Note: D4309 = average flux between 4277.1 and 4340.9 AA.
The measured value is 22.1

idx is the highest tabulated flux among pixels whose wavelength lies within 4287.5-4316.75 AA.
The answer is 27.34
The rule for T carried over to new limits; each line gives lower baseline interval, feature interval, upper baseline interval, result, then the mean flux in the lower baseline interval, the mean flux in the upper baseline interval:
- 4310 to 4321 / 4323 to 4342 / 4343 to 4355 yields 1.7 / 25.5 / 27.4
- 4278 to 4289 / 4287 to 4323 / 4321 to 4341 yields 3.8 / 22.2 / 24.5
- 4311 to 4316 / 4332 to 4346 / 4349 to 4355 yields -0.8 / 21.7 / 25.4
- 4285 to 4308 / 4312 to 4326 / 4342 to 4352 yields -1.7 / 18.7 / 28.2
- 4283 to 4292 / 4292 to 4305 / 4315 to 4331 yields 2.3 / 21.3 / 26.2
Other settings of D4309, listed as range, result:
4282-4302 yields 20.5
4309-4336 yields 25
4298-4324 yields 20.6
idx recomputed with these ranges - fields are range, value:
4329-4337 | 31.28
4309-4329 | 33.51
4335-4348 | 31.45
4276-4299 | 27.59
